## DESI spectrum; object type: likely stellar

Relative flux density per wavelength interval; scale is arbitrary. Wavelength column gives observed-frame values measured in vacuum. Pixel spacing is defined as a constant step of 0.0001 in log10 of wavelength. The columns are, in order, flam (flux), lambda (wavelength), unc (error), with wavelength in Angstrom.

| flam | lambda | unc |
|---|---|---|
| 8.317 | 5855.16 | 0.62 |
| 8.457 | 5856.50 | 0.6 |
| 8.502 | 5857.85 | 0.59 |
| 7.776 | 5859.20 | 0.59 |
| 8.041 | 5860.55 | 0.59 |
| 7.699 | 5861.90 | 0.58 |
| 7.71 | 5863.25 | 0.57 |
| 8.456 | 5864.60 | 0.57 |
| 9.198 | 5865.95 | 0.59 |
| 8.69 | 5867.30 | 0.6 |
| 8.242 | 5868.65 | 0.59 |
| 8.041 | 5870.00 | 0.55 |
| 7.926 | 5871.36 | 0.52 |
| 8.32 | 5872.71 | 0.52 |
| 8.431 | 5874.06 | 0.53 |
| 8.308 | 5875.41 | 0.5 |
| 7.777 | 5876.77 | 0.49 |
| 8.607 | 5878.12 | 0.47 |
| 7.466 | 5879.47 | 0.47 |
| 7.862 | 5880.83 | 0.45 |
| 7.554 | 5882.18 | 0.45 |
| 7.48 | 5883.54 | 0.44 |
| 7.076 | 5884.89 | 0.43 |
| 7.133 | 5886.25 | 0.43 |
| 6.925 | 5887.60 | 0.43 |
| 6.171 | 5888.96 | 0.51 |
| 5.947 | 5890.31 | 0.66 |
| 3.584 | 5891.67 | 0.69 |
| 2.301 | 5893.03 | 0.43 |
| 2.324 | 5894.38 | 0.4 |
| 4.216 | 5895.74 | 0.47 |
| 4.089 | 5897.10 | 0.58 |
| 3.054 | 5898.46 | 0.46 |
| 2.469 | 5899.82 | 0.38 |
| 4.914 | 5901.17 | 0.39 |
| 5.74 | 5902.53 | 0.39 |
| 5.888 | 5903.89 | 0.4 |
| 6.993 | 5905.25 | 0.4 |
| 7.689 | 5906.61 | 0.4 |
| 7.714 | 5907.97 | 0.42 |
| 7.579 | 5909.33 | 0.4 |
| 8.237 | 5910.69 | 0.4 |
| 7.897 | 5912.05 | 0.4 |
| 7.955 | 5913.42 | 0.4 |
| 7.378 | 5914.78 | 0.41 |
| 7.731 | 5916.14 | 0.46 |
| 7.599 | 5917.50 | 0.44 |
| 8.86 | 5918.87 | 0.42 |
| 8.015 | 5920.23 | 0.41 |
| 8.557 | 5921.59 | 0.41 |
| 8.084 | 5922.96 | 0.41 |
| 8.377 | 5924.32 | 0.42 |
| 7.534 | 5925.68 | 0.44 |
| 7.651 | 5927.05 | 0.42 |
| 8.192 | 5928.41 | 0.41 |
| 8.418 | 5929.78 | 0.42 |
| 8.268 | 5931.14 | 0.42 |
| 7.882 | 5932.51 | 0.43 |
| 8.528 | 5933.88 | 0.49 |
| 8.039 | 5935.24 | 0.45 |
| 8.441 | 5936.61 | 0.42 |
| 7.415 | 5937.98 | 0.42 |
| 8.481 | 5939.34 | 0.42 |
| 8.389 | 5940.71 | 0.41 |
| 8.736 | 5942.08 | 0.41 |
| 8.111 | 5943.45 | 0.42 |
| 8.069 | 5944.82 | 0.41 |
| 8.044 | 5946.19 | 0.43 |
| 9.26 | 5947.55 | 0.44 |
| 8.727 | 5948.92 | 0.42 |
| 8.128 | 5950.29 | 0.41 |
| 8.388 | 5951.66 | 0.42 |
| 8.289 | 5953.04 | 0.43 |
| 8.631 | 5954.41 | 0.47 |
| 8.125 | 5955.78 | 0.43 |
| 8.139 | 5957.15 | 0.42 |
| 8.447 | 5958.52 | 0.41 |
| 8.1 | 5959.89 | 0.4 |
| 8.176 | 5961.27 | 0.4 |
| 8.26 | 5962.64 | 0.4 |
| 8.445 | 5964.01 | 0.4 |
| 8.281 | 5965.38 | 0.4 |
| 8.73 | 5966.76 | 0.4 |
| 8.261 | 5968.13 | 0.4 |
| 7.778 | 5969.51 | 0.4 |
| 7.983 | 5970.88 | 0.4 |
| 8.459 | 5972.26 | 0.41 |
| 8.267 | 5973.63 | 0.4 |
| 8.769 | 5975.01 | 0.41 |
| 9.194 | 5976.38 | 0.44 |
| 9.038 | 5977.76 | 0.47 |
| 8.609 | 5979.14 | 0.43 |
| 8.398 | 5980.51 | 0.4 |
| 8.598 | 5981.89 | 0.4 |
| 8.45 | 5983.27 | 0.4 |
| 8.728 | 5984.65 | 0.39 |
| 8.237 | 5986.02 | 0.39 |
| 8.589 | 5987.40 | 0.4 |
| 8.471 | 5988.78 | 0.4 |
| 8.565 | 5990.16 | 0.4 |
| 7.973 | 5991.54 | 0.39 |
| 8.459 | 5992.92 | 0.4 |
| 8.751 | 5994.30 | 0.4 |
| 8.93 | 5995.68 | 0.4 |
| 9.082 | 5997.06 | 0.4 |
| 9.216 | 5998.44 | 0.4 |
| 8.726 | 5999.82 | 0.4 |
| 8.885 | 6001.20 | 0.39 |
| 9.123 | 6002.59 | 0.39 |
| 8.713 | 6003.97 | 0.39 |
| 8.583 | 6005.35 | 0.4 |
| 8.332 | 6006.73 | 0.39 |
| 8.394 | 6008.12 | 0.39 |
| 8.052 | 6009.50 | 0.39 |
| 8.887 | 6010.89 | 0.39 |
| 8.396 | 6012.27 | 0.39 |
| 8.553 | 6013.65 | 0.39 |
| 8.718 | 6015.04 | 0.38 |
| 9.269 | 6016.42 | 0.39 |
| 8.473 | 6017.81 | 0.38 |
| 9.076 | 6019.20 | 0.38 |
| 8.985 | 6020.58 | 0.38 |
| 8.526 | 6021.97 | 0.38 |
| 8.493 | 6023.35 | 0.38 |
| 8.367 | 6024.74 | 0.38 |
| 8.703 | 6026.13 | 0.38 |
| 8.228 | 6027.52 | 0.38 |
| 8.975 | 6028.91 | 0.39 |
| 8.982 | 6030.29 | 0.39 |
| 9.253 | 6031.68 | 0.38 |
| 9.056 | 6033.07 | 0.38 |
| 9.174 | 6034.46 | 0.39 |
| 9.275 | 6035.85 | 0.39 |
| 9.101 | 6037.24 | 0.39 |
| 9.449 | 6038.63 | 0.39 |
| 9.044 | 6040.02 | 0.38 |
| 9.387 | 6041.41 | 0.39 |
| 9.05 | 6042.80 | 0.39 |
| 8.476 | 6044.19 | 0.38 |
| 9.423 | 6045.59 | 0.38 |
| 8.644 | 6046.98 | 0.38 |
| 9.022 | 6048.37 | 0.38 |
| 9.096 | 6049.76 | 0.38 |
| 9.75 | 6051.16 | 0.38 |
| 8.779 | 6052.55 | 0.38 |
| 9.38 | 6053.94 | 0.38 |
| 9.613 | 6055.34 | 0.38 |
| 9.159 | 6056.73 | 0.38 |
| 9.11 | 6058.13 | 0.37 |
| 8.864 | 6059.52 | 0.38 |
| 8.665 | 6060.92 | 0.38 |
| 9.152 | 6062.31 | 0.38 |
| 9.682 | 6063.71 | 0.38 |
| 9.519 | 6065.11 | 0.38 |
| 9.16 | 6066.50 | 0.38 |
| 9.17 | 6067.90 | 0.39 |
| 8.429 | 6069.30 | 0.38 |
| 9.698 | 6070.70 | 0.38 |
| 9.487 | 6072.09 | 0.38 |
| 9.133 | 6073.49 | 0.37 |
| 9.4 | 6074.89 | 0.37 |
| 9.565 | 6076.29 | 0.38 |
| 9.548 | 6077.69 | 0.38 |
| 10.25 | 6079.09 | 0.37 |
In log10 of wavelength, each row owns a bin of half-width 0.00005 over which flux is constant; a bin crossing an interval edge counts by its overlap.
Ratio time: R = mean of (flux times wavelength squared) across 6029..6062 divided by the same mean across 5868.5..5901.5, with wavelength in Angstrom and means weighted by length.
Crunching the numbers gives 1.55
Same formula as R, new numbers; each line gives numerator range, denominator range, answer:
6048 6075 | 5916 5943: 1.18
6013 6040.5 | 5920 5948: 1.12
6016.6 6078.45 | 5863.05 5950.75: 1.30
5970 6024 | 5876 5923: 1.37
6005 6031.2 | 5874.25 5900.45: 1.54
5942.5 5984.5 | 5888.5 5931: 1.31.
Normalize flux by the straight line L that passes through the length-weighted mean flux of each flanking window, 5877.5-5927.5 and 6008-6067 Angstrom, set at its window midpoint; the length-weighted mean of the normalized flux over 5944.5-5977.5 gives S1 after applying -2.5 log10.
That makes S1 -0.103 mag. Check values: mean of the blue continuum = 6.61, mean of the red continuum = 8.97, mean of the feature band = 8.39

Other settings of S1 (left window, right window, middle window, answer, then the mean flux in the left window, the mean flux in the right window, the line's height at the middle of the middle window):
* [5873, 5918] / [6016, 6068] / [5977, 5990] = -0.075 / 6.44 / 9.04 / 8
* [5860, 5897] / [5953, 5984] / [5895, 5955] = 0.038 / 7.04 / 8.41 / 7.75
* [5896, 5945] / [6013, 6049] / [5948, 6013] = -0.039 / 7.38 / 8.91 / 8.21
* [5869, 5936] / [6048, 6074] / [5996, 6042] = -0.026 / 7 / 9.21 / 8.62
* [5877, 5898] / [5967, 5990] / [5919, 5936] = -0.158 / 5.92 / 8.5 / 7.05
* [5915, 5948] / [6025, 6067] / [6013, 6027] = 0.023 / 8.18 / 9.1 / 8.89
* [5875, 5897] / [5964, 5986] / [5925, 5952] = -0.093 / 6.21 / 8.49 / 7.56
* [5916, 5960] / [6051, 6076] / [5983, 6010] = 0.010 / 8.24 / 9.23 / 8.7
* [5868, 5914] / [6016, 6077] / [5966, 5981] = -0.083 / 6.52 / 9.07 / 7.87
